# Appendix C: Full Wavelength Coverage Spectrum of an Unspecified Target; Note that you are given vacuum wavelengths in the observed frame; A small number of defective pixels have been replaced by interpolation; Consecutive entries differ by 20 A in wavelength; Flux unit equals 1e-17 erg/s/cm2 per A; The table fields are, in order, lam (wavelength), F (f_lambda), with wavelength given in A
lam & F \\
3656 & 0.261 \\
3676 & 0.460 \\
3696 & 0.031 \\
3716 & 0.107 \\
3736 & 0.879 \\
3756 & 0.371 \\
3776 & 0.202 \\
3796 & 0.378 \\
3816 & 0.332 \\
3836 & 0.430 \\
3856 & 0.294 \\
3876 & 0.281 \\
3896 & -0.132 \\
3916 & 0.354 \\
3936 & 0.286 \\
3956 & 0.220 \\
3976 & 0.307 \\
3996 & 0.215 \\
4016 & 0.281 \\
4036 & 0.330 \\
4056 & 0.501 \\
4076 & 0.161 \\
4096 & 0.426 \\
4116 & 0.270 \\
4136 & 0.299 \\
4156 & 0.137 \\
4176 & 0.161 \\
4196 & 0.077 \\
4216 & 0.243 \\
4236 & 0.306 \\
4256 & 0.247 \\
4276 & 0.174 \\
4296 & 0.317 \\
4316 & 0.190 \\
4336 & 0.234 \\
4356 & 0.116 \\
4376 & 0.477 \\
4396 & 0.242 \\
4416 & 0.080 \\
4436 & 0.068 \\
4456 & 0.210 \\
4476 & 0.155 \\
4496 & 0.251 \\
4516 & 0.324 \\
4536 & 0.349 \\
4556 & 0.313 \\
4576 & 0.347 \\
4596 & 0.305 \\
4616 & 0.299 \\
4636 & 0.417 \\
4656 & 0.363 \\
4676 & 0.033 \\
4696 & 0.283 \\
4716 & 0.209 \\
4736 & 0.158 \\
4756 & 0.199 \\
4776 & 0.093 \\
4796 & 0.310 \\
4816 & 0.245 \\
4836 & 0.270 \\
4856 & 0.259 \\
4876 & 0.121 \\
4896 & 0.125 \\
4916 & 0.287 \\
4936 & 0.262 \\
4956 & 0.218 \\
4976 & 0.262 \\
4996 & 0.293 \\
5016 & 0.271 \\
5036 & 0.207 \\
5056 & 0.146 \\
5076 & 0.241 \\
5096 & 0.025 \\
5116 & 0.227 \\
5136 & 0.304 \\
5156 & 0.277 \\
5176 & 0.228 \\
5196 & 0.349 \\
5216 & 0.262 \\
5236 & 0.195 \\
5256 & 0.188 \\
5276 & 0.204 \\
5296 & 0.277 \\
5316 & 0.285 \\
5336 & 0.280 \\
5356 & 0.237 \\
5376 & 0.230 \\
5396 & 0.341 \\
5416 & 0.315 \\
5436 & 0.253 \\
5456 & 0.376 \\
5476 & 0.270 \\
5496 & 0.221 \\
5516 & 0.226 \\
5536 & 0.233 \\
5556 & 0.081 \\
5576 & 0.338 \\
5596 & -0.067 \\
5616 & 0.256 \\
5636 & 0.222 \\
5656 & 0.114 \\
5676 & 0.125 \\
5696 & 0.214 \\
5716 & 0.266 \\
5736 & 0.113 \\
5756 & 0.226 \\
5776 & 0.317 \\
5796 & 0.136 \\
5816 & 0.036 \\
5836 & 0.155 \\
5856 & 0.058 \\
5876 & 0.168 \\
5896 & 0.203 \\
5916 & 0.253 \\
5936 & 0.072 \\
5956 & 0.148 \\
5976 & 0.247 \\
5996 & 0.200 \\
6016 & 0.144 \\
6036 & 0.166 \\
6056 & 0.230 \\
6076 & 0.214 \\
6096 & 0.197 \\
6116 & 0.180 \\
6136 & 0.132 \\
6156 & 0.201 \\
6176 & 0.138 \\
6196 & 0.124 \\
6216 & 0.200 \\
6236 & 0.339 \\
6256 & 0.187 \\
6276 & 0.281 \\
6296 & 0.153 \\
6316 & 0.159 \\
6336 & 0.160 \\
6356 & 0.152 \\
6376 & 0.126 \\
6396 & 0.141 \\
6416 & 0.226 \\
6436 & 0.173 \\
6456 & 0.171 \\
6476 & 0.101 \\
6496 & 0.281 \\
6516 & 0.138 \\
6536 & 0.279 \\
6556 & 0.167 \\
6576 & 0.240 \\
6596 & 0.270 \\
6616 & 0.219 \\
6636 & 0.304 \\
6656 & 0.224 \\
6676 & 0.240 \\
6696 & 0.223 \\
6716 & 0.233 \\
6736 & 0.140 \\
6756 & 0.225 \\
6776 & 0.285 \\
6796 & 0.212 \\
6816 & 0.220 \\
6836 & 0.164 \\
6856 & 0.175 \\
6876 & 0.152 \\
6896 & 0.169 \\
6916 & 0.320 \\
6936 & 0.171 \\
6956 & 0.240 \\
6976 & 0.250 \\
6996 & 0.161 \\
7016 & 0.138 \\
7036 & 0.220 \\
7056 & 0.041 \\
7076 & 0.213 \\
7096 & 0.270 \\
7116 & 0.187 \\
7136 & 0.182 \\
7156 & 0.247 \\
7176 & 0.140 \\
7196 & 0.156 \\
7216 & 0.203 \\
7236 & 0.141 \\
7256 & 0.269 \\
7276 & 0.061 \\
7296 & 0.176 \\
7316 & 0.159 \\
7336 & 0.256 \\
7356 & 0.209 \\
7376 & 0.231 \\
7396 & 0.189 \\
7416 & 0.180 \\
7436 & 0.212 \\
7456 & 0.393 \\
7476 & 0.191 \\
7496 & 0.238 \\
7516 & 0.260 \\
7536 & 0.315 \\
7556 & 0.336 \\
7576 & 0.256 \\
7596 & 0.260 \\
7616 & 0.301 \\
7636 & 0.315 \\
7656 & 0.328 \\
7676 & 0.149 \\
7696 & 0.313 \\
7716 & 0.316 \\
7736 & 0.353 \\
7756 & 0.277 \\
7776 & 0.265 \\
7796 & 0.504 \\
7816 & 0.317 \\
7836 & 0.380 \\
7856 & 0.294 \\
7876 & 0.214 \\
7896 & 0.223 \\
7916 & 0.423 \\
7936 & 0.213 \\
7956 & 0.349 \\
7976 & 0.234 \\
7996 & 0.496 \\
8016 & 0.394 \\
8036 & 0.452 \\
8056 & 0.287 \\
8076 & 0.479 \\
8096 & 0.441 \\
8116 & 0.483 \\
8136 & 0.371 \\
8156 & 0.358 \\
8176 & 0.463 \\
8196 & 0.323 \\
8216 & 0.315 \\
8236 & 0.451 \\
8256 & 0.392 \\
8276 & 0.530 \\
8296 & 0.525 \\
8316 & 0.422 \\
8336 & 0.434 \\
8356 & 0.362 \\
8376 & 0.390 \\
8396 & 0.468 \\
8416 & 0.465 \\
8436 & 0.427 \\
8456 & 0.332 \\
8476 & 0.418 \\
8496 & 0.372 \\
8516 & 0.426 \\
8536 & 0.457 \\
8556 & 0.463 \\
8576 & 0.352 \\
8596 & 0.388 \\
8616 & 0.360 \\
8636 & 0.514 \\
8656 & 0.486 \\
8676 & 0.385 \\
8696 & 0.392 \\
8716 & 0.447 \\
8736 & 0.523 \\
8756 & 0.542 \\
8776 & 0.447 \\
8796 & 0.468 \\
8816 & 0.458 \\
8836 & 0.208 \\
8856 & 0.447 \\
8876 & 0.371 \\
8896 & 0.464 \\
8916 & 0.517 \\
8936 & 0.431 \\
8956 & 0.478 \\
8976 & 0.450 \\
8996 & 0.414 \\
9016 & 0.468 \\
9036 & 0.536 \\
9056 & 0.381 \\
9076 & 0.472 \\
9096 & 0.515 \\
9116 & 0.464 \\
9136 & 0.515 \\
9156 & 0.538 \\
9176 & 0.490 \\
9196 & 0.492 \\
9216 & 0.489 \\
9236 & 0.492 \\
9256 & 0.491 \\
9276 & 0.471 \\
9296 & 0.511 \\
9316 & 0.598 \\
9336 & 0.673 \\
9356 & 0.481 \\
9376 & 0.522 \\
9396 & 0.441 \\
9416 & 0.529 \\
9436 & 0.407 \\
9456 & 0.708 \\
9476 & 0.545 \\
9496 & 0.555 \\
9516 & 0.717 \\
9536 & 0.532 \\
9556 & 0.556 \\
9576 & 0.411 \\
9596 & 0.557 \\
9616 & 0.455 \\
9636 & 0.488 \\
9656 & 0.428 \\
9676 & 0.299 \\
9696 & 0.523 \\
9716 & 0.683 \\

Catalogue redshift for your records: 1.00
